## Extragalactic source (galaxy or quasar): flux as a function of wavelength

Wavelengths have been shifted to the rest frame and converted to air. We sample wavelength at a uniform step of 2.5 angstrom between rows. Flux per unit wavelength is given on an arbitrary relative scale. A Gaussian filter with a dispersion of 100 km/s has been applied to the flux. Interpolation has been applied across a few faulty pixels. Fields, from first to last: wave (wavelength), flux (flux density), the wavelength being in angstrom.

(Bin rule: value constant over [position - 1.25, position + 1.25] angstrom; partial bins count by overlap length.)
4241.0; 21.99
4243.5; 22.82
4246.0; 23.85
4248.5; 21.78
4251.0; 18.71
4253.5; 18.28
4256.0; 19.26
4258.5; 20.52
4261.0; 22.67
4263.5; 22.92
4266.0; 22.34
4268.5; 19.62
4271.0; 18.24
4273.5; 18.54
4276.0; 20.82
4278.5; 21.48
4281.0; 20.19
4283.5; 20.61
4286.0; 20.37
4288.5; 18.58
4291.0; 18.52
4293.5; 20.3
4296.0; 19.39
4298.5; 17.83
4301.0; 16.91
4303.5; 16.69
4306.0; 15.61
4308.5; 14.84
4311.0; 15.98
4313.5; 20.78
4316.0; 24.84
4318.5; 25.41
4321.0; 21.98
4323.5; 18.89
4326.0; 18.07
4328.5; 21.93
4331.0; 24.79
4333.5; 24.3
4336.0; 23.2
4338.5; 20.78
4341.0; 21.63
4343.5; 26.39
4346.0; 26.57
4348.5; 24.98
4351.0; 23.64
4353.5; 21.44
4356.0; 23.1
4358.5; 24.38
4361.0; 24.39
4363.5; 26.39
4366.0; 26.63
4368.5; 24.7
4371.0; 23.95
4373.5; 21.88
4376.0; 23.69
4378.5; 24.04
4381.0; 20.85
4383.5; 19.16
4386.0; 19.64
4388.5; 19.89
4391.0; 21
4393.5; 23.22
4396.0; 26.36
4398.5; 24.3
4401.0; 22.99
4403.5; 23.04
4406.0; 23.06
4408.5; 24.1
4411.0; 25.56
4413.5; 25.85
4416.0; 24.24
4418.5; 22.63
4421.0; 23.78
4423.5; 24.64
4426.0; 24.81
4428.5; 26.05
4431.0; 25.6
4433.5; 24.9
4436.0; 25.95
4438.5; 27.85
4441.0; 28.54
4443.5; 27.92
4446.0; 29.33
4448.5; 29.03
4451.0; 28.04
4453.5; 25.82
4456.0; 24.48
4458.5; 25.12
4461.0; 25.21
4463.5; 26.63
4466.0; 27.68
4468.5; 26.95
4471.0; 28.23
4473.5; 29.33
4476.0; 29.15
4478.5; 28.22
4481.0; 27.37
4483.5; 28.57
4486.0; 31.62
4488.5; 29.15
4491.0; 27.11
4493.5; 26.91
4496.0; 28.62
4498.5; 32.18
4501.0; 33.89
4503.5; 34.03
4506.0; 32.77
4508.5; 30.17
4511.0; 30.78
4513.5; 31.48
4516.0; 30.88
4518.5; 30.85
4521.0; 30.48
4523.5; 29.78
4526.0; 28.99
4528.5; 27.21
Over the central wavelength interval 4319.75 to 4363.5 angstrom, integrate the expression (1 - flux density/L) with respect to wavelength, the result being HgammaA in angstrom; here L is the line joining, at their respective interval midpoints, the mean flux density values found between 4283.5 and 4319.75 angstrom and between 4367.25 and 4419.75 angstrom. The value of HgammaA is -4.73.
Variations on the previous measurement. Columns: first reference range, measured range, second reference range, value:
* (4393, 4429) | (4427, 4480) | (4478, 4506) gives 0.22 angstrom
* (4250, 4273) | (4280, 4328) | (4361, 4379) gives 5.73 angstrom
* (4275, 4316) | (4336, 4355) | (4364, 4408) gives -2.24 angstrom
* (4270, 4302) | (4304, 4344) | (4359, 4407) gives -0.26 angstrom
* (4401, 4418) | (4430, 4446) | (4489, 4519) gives -0.53 angstrom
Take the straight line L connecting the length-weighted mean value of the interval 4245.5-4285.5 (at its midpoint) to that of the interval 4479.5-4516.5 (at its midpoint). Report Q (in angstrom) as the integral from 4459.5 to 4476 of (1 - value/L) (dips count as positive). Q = 0.9 angstrom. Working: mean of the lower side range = 20.5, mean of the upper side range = 30.3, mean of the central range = 27.4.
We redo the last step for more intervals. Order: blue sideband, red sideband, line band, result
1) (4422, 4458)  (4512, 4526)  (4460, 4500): 0.33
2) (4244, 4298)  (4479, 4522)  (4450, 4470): 1.64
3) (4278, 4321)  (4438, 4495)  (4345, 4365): -2.01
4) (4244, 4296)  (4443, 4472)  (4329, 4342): -0.12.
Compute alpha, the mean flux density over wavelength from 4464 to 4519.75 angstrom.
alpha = 29.8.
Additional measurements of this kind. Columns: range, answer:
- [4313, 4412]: 23.2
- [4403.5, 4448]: 25.6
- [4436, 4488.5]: 27.7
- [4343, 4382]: 24.2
